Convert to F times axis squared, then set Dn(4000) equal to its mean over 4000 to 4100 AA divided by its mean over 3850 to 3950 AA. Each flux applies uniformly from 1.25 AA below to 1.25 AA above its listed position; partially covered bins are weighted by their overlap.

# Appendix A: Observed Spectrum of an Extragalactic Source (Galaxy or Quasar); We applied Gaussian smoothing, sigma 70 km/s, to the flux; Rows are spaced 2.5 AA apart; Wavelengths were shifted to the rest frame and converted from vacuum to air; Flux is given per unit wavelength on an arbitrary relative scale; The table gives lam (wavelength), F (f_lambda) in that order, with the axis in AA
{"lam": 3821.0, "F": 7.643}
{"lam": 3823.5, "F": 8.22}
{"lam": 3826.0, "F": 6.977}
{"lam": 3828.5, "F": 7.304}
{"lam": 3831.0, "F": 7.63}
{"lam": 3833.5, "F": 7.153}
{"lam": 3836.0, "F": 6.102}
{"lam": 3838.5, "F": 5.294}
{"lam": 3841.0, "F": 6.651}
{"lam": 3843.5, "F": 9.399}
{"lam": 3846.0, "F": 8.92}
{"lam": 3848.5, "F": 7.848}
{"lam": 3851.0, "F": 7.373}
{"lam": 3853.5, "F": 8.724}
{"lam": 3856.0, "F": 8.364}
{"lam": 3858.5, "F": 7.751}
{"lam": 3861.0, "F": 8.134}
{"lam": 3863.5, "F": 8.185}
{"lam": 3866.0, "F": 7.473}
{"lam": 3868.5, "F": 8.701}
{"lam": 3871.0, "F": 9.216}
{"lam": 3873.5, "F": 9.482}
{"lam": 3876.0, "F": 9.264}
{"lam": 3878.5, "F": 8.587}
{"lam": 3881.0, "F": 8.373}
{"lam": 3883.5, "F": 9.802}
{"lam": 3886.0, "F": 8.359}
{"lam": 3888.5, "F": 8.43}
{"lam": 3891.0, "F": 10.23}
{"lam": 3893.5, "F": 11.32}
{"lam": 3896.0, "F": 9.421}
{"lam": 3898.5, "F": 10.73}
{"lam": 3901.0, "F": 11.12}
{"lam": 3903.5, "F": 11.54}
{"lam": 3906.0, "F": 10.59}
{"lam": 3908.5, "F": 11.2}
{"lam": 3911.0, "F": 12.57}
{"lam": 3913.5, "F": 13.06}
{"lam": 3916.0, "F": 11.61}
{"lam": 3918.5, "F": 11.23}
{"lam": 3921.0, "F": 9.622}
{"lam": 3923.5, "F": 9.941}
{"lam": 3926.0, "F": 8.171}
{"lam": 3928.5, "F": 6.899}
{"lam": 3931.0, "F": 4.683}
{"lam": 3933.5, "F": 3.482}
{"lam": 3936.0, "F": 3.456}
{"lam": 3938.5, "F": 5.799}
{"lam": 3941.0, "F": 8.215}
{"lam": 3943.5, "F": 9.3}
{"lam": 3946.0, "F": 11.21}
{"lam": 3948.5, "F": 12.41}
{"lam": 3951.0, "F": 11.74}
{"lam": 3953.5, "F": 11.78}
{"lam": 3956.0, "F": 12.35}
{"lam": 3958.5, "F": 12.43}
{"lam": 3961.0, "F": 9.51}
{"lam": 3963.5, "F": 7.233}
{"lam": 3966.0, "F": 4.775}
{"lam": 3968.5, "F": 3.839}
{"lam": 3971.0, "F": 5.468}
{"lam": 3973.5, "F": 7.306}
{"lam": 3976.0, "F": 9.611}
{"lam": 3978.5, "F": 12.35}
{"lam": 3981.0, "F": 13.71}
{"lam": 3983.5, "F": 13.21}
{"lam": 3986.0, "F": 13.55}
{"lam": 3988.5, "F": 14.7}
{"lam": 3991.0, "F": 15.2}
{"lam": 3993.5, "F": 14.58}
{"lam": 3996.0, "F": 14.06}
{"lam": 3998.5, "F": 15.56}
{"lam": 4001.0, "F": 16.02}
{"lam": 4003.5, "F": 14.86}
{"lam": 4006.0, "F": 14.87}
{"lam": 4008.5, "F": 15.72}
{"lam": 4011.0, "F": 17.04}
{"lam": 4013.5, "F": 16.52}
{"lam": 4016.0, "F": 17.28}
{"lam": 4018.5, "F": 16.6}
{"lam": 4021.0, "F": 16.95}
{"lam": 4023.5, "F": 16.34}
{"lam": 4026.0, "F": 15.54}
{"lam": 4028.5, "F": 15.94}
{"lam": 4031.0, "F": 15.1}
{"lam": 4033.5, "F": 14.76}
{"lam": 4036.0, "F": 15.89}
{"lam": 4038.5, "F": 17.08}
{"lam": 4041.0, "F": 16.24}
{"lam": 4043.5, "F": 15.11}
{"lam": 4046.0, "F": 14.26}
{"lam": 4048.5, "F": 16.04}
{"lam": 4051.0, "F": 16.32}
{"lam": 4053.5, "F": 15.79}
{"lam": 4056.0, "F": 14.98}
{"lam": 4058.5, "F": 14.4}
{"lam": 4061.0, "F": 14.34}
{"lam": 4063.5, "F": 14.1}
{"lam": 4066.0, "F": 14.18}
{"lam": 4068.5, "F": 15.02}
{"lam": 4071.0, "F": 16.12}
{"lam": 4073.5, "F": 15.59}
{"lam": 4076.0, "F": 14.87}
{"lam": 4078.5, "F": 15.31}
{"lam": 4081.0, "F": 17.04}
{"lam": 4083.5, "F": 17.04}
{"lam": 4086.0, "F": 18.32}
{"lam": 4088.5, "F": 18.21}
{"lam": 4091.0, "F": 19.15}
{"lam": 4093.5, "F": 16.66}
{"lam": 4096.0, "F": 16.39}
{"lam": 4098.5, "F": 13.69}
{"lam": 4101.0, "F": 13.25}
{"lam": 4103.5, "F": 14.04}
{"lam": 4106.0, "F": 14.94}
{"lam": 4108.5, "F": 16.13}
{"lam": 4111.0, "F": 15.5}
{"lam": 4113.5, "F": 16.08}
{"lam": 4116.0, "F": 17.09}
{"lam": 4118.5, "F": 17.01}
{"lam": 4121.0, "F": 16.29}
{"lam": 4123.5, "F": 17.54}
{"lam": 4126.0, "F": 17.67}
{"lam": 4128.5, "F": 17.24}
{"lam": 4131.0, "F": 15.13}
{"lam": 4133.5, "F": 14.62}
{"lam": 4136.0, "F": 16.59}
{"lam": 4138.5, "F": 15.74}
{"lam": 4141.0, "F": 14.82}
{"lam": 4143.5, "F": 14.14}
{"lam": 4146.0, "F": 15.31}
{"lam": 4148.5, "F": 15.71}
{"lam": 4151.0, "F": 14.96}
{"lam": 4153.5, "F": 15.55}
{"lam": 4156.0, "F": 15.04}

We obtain 1.88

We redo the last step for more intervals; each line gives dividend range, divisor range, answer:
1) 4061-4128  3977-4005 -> 1.18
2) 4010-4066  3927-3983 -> 1.90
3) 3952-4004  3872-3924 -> 1.16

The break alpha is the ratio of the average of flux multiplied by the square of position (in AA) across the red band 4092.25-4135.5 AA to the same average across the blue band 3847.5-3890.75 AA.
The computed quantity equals 2.10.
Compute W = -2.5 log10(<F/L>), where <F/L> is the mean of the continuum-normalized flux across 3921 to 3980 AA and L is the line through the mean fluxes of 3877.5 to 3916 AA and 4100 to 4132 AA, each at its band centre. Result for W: 0.369 mag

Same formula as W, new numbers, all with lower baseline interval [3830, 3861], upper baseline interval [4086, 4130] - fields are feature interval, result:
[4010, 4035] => -0.20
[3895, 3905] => -0.14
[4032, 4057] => -0.10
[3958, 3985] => 0.30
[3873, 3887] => -0.02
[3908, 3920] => -0.20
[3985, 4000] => -0.17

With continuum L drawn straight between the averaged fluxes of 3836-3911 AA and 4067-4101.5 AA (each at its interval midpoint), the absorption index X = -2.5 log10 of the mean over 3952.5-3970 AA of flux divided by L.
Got 0.34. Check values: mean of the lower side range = 8.99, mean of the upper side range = 16.2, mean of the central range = 8.76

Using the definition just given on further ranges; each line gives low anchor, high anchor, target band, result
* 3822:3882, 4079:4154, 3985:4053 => -0.20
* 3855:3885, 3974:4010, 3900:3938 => 0.16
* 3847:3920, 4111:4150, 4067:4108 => -0.07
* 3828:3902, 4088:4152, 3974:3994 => -0.10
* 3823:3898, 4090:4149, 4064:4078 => -0.05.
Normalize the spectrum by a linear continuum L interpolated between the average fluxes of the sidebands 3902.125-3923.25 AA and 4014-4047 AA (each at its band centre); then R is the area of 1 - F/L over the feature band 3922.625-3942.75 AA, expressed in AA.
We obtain 9.6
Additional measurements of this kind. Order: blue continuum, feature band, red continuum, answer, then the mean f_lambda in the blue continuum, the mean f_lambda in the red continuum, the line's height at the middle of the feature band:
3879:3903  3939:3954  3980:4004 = 2.4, 9.77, 14.5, 12.4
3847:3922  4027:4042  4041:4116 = -1.6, 9.61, 15.7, 14.3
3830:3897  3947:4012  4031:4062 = 4.5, 8.38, 15.4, 12.8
